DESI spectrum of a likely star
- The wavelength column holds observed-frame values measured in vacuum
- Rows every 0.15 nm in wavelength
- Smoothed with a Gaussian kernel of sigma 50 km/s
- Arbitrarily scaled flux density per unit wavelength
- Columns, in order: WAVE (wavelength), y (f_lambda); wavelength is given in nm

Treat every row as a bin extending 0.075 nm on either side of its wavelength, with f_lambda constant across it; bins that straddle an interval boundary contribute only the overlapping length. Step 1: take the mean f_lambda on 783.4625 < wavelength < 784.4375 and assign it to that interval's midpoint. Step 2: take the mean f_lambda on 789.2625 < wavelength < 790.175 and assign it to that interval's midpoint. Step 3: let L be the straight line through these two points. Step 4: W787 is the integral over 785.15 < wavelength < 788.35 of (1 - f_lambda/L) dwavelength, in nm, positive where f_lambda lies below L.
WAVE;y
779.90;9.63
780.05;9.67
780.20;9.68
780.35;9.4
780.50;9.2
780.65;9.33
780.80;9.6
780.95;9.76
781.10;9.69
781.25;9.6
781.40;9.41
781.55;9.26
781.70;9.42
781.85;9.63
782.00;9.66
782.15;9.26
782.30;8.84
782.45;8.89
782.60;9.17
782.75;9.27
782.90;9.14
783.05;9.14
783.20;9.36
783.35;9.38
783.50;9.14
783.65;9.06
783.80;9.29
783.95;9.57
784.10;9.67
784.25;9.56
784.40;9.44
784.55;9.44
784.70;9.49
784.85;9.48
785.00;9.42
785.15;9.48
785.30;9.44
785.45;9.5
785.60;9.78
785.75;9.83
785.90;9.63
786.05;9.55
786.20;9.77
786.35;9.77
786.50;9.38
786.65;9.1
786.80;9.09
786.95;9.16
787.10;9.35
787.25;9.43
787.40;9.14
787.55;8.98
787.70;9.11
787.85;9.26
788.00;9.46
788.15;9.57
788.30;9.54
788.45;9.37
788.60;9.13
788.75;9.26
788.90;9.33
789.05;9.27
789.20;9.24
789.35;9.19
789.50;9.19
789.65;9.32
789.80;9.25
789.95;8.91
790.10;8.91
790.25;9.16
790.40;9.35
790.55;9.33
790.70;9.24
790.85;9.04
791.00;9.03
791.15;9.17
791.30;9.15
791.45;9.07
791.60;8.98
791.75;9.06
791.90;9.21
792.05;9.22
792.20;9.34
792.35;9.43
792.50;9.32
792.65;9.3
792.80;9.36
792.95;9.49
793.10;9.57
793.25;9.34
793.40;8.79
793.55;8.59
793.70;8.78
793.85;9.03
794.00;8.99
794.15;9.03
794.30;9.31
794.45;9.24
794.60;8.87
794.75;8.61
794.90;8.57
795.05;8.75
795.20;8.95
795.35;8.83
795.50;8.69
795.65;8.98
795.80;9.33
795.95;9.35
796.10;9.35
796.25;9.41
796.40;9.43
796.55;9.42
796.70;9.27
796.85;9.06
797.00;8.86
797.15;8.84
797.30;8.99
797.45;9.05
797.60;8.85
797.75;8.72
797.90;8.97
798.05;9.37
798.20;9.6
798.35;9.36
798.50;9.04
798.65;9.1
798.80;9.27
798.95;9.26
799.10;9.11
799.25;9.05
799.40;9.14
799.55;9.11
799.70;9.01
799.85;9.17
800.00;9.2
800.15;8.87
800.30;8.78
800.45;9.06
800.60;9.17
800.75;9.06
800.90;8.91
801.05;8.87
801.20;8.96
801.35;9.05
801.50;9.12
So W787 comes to -0.05 nm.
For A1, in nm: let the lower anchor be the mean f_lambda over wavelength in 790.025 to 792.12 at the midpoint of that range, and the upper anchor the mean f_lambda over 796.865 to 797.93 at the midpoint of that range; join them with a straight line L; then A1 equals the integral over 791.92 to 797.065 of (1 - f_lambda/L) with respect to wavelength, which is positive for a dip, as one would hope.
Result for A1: -0.06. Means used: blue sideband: 9.14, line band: 9.12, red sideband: 8.9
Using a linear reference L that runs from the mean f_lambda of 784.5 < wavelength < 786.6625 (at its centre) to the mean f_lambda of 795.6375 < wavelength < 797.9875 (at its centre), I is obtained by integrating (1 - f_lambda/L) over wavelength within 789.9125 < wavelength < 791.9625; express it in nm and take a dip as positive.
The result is 0.05 nm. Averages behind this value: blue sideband 9.55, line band 9.12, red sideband 9.12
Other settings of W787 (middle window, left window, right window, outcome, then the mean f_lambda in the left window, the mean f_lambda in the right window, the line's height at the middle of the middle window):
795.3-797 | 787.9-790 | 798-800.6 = 0.00 nm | 9.29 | 9.15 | 9.19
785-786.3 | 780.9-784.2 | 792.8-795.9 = -0.05 nm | 9.34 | 9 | 9.25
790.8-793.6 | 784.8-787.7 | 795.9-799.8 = 0.03 nm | 9.43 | 9.15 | 9.29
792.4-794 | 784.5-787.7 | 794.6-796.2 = -0.02 nm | 9.43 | 8.95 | 9.06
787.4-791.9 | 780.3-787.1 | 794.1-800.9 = 0.03 nm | 9.41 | 9.08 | 9.27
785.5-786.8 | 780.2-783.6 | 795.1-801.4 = -0.04 nm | 9.35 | 9.09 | 9.28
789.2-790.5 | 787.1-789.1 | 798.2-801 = 0.01 nm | 9.3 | 9.1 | 9.27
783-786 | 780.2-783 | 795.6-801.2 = -0.04 nm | 9.37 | 9.12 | 9.33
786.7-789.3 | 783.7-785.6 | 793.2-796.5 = 0.02 nm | 9.49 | 9.01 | 9.33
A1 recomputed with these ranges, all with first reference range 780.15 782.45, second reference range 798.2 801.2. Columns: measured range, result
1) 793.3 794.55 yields 0.030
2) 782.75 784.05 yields 0.017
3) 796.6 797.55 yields 0.013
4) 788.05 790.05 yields 0.003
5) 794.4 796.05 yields 0.044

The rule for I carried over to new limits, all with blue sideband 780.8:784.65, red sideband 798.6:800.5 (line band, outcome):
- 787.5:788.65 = 0.00 nm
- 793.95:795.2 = 0.03 nm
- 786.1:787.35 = -0.01 nm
